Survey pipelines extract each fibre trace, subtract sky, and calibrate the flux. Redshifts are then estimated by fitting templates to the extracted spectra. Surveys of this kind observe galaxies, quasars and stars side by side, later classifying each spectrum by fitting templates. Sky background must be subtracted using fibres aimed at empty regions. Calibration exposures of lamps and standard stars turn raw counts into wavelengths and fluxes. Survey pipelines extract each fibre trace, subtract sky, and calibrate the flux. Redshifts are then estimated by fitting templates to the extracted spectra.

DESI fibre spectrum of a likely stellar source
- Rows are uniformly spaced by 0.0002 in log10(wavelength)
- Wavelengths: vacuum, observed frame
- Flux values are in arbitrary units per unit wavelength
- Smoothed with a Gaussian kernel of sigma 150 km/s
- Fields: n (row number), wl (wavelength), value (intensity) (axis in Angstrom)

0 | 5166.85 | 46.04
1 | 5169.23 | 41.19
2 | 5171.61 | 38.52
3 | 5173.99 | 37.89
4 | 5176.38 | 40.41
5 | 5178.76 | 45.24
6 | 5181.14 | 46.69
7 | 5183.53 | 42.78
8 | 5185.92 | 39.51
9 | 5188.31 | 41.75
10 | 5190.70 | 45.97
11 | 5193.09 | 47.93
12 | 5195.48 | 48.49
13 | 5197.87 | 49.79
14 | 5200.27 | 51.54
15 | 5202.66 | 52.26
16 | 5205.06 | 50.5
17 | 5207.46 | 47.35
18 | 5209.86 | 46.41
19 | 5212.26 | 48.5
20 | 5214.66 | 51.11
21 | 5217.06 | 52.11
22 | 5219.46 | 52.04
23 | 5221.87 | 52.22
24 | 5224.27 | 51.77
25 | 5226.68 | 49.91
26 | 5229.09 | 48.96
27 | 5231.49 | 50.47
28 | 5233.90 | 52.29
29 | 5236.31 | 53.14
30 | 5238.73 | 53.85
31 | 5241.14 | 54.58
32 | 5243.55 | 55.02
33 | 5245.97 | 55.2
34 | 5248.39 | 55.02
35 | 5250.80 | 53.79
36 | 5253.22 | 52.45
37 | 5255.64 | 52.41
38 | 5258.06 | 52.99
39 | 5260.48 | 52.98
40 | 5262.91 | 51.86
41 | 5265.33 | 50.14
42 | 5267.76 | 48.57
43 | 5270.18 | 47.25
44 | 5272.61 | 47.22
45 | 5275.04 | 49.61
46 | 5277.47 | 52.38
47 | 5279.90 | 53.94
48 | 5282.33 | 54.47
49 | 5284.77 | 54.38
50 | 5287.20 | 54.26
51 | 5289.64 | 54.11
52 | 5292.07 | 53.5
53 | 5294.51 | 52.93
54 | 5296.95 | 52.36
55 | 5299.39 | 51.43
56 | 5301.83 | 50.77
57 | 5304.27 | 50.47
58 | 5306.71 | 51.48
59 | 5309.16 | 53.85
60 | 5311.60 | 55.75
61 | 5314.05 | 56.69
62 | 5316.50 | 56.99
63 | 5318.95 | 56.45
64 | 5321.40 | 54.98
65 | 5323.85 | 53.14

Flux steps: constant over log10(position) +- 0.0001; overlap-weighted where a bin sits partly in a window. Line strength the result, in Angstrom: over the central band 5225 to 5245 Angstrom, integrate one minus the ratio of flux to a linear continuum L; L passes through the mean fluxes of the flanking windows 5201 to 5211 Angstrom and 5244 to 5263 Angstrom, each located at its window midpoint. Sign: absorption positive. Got -0.2 Angstrom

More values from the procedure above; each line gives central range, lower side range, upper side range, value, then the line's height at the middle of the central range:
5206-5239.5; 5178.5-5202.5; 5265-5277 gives -2.44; 47.2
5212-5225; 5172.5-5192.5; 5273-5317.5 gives -1.55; 46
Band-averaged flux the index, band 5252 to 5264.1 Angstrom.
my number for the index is 52.5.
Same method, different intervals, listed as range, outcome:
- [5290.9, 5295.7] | 53.2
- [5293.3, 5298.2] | 52.6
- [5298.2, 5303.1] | 51.1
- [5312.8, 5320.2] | 56.7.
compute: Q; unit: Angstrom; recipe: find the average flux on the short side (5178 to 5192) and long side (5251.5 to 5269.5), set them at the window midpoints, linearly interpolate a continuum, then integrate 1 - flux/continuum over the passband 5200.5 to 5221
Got -1.68 Angstrom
